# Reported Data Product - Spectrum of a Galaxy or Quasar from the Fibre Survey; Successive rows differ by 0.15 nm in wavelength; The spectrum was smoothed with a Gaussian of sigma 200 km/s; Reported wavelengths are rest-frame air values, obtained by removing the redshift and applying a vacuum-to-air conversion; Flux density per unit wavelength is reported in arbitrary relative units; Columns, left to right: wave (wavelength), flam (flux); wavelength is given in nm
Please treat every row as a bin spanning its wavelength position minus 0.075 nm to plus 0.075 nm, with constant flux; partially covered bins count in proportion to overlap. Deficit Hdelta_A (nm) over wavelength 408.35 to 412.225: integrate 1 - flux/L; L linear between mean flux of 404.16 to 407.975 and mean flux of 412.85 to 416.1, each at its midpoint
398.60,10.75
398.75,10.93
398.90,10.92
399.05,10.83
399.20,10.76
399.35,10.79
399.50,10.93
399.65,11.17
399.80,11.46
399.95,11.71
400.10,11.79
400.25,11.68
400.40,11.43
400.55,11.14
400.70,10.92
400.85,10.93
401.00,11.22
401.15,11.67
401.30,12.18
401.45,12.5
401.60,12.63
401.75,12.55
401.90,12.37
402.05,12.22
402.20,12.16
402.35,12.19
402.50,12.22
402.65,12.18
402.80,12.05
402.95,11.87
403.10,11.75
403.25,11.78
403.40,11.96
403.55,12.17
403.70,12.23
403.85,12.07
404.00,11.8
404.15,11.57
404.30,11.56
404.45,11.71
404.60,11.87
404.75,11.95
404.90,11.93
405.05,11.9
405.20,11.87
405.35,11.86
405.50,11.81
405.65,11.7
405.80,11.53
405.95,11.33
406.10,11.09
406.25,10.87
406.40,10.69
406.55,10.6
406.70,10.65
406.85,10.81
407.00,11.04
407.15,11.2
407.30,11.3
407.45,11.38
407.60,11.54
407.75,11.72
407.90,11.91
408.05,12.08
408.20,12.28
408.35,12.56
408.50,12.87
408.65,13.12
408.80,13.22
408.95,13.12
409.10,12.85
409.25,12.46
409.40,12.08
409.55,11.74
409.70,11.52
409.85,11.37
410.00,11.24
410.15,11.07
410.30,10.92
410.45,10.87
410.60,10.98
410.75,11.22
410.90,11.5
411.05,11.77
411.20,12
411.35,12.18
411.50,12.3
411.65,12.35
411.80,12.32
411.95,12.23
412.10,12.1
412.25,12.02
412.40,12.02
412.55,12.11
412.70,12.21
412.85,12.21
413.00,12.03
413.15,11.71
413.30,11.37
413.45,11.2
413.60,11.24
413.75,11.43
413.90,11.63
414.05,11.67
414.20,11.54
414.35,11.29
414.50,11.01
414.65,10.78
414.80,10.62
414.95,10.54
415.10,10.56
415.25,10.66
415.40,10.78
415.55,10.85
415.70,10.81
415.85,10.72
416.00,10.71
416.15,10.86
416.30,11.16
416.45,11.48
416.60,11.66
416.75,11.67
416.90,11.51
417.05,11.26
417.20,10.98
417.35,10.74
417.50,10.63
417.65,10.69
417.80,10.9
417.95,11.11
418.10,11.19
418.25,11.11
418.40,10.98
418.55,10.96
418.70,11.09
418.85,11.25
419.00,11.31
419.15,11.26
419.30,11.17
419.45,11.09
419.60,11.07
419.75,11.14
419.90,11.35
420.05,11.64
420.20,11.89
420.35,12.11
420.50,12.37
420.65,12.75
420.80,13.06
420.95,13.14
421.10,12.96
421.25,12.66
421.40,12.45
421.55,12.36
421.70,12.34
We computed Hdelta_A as -0.24 nm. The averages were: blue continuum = 11.4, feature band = 12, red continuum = 11.1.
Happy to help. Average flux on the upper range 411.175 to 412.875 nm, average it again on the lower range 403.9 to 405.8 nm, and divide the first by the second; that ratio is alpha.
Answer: 1.0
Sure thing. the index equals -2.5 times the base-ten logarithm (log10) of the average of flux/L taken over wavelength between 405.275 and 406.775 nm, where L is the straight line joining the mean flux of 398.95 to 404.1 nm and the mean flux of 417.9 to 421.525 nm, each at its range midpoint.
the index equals 0.050 mag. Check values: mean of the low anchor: 11.7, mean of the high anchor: 11.7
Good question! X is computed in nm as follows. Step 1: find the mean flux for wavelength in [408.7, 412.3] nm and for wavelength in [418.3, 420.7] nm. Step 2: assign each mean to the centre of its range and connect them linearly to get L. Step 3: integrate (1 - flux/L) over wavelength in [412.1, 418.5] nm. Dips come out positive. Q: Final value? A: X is 0.23 nm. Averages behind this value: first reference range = 11.9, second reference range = 11.4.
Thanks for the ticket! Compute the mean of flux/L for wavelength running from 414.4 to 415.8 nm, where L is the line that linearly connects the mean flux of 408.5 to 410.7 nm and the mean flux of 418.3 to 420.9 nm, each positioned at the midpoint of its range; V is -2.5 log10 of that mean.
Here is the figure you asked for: 0.10 mag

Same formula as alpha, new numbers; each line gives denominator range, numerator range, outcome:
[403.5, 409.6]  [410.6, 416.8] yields 0.97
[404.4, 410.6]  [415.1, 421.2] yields 0.97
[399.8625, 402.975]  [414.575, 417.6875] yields 0.92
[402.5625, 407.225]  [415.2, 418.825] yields 0.95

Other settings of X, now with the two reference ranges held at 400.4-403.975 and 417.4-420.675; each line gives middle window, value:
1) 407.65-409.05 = -0.099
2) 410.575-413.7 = -0.084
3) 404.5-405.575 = -0.004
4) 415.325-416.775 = 0.046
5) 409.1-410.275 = -0.003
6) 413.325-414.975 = 0.040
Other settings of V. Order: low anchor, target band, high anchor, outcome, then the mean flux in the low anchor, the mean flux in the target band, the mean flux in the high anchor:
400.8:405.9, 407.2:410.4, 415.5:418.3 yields -0.04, 11.9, 12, 11.1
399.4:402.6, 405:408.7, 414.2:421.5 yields 0.00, 11.8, 11.6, 11.3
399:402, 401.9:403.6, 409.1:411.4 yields -0.05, 11.5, 12.1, 11.6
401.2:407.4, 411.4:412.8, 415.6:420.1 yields -0.07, 11.7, 12.2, 11.1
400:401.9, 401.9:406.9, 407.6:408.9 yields 0.03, 11.7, 11.7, 12.4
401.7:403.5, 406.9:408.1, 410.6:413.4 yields 0.05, 12.1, 11.5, 11.9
